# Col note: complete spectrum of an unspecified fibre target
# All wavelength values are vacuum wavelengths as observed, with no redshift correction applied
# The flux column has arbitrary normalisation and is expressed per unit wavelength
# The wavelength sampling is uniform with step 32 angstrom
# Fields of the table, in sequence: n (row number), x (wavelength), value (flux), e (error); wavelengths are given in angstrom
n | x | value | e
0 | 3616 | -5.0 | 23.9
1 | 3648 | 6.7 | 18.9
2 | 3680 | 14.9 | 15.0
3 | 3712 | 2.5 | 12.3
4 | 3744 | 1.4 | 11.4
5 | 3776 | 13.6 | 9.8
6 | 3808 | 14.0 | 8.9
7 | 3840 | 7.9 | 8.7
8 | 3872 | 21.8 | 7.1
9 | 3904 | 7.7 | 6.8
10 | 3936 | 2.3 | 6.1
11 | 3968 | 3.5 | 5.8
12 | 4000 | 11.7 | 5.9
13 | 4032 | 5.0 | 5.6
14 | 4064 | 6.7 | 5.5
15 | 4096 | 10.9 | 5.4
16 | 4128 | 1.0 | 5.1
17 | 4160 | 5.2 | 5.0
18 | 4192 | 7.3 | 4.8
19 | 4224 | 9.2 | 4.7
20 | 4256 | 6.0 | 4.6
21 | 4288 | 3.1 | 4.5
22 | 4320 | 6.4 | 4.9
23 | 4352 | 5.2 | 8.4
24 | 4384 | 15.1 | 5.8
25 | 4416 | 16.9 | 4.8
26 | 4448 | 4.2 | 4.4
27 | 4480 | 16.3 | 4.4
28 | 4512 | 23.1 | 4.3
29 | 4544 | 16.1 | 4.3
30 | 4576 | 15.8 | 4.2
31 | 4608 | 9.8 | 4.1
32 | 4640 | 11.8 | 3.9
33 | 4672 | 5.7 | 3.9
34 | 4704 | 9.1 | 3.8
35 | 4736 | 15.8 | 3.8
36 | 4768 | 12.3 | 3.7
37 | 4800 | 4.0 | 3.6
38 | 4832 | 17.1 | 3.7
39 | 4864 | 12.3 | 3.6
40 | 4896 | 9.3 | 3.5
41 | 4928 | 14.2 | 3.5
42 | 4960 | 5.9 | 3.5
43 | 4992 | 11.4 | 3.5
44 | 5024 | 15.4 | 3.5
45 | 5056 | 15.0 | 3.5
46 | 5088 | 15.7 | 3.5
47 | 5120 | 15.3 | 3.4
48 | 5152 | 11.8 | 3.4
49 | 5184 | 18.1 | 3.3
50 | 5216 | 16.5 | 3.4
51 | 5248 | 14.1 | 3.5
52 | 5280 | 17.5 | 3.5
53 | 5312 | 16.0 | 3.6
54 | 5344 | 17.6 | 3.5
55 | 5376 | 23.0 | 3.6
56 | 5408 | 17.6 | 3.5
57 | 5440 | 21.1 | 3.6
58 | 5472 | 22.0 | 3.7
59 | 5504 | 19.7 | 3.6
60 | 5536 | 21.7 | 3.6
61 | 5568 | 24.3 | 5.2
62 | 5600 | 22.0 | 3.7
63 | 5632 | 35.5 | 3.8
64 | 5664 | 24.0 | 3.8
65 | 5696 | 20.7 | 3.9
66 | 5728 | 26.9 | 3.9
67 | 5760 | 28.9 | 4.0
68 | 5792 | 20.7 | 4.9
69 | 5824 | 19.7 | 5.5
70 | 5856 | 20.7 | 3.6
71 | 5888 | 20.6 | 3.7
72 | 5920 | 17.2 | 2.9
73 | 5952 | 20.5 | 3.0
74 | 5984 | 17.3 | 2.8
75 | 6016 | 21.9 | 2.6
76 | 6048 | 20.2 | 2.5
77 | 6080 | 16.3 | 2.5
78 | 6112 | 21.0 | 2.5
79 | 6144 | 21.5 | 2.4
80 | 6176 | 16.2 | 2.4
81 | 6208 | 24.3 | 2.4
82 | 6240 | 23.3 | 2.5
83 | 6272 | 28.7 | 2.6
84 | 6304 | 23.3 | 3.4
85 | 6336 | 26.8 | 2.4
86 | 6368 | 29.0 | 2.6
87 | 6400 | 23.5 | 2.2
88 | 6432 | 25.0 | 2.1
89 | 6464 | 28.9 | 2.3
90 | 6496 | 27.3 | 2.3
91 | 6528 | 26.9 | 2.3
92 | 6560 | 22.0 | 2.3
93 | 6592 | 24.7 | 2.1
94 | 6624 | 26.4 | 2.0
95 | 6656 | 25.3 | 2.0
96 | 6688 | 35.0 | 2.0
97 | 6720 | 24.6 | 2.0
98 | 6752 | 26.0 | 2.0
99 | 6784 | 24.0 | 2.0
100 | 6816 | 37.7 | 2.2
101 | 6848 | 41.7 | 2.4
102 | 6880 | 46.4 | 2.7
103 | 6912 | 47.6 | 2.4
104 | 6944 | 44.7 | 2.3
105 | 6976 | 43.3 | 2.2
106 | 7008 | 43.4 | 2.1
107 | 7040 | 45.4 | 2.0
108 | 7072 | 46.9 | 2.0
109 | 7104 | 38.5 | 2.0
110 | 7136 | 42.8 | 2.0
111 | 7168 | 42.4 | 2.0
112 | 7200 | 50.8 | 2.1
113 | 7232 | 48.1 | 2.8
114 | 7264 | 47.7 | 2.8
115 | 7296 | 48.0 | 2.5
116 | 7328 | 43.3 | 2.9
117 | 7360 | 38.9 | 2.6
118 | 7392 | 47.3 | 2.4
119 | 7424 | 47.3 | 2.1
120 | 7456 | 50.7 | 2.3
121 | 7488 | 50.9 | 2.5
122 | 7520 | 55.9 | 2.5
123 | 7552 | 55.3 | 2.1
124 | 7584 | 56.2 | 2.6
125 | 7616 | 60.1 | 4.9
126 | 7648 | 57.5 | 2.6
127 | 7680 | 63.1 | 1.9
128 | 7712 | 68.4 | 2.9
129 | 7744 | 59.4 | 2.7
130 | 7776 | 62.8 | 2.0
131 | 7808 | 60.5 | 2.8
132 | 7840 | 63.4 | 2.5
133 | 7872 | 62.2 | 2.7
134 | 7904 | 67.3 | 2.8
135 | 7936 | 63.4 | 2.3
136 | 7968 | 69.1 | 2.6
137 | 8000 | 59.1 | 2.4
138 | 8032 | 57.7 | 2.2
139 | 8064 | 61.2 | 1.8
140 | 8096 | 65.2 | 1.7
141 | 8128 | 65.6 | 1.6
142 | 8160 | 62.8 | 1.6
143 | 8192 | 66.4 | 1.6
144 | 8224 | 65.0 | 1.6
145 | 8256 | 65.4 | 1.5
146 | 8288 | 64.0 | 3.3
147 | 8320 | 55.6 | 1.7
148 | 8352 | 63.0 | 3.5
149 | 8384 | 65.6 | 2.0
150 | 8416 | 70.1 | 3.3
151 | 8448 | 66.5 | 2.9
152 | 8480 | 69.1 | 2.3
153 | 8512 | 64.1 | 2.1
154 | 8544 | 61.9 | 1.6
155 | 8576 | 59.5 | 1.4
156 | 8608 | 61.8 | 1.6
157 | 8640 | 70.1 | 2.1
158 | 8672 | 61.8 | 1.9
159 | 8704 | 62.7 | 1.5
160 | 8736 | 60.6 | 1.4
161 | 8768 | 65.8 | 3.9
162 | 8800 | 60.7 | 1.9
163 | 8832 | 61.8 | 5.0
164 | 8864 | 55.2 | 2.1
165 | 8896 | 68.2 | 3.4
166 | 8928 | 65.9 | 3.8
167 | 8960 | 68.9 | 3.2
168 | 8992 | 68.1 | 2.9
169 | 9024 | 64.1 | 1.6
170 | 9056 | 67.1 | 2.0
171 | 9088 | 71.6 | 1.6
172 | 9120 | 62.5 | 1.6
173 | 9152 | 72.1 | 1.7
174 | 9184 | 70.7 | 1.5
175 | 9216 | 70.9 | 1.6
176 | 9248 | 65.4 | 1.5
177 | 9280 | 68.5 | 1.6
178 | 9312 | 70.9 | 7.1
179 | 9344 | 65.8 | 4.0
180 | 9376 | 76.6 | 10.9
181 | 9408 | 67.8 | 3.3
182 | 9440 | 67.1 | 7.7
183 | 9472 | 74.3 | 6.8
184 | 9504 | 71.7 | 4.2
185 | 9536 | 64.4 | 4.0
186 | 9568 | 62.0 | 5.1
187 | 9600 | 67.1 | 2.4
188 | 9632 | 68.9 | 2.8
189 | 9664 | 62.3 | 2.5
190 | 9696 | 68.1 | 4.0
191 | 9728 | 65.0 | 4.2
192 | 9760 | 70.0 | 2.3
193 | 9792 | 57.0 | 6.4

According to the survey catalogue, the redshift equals 0.71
